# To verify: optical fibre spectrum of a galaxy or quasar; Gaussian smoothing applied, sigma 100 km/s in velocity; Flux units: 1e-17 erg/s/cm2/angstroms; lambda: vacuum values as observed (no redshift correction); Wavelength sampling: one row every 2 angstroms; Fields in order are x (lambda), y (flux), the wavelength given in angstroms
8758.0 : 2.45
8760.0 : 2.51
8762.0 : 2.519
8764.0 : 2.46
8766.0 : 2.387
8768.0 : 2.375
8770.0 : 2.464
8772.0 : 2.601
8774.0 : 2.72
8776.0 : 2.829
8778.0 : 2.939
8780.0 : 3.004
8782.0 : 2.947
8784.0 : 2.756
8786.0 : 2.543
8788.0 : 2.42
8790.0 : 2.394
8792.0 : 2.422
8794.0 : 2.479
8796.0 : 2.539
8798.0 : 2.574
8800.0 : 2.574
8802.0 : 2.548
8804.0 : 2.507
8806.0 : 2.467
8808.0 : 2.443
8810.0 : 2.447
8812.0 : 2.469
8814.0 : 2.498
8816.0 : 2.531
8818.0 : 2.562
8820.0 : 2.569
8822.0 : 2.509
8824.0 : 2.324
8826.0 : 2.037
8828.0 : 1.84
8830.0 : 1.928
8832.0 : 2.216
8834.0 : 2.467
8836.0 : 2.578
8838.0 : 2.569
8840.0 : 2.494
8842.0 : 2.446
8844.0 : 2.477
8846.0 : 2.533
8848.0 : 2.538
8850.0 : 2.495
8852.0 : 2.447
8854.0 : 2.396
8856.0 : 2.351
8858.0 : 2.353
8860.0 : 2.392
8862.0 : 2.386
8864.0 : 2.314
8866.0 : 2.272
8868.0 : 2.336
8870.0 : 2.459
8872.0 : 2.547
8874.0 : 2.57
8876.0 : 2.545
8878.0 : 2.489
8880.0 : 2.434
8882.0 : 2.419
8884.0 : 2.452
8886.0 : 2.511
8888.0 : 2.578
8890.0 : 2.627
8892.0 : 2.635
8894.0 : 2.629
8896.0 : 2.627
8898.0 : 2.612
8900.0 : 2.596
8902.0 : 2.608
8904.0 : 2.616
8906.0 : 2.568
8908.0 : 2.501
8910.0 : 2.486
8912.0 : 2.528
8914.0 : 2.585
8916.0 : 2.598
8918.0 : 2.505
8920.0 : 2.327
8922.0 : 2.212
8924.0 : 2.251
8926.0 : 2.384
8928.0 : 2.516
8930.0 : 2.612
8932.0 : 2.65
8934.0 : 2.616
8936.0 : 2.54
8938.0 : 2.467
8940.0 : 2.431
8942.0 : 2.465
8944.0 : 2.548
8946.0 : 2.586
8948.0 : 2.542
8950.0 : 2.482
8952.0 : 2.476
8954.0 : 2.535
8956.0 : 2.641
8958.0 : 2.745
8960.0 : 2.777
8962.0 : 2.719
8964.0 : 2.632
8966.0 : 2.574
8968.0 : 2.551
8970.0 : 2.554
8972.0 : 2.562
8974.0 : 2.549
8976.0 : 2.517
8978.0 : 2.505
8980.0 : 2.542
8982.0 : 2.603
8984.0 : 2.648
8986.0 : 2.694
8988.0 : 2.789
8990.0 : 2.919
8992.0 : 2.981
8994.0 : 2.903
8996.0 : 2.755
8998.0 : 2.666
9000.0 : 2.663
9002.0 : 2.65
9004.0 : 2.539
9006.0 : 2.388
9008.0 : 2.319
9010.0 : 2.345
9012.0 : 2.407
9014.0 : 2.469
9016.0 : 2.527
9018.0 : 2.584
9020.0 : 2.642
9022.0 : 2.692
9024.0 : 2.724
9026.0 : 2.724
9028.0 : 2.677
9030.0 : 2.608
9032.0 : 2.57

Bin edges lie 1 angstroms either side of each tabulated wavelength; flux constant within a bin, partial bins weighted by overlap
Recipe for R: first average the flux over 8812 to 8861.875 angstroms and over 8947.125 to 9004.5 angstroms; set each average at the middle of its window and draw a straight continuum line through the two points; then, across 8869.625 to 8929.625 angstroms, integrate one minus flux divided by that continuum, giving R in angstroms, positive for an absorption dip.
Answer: -0.1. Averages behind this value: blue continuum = 2.4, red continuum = 2.65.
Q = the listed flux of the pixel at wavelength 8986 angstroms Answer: 2.694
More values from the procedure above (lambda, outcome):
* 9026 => 2.724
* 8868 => 2.336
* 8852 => 2.447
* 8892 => 2.635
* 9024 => 2.724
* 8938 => 2.467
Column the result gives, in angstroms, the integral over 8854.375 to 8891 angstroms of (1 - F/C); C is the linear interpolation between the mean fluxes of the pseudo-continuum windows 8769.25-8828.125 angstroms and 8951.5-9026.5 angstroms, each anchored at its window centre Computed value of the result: 1.8 angstroms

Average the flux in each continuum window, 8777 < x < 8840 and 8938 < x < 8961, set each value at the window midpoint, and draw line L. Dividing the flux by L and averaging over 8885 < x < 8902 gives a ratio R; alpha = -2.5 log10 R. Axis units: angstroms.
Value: -0.03 mag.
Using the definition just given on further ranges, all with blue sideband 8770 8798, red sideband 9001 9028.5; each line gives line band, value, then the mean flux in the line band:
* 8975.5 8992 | -0.05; 2.68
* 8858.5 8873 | 0.10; 2.39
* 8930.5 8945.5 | 0.02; 2.54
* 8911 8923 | 0.06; 2.46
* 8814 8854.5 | 0.10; 2.4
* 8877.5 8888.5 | 0.06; 2.48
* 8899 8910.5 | 0.01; 2.57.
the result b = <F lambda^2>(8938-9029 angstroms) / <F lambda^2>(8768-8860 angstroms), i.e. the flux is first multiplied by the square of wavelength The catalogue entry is 1.09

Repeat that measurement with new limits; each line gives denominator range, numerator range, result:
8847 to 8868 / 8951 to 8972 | 1.12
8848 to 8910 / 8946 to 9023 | 1.07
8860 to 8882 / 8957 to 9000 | 1.13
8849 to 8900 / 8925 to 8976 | 1.05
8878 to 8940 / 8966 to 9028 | 1.06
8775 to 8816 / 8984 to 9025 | 1.07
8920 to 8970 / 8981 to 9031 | 1.05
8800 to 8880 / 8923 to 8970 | 1.08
